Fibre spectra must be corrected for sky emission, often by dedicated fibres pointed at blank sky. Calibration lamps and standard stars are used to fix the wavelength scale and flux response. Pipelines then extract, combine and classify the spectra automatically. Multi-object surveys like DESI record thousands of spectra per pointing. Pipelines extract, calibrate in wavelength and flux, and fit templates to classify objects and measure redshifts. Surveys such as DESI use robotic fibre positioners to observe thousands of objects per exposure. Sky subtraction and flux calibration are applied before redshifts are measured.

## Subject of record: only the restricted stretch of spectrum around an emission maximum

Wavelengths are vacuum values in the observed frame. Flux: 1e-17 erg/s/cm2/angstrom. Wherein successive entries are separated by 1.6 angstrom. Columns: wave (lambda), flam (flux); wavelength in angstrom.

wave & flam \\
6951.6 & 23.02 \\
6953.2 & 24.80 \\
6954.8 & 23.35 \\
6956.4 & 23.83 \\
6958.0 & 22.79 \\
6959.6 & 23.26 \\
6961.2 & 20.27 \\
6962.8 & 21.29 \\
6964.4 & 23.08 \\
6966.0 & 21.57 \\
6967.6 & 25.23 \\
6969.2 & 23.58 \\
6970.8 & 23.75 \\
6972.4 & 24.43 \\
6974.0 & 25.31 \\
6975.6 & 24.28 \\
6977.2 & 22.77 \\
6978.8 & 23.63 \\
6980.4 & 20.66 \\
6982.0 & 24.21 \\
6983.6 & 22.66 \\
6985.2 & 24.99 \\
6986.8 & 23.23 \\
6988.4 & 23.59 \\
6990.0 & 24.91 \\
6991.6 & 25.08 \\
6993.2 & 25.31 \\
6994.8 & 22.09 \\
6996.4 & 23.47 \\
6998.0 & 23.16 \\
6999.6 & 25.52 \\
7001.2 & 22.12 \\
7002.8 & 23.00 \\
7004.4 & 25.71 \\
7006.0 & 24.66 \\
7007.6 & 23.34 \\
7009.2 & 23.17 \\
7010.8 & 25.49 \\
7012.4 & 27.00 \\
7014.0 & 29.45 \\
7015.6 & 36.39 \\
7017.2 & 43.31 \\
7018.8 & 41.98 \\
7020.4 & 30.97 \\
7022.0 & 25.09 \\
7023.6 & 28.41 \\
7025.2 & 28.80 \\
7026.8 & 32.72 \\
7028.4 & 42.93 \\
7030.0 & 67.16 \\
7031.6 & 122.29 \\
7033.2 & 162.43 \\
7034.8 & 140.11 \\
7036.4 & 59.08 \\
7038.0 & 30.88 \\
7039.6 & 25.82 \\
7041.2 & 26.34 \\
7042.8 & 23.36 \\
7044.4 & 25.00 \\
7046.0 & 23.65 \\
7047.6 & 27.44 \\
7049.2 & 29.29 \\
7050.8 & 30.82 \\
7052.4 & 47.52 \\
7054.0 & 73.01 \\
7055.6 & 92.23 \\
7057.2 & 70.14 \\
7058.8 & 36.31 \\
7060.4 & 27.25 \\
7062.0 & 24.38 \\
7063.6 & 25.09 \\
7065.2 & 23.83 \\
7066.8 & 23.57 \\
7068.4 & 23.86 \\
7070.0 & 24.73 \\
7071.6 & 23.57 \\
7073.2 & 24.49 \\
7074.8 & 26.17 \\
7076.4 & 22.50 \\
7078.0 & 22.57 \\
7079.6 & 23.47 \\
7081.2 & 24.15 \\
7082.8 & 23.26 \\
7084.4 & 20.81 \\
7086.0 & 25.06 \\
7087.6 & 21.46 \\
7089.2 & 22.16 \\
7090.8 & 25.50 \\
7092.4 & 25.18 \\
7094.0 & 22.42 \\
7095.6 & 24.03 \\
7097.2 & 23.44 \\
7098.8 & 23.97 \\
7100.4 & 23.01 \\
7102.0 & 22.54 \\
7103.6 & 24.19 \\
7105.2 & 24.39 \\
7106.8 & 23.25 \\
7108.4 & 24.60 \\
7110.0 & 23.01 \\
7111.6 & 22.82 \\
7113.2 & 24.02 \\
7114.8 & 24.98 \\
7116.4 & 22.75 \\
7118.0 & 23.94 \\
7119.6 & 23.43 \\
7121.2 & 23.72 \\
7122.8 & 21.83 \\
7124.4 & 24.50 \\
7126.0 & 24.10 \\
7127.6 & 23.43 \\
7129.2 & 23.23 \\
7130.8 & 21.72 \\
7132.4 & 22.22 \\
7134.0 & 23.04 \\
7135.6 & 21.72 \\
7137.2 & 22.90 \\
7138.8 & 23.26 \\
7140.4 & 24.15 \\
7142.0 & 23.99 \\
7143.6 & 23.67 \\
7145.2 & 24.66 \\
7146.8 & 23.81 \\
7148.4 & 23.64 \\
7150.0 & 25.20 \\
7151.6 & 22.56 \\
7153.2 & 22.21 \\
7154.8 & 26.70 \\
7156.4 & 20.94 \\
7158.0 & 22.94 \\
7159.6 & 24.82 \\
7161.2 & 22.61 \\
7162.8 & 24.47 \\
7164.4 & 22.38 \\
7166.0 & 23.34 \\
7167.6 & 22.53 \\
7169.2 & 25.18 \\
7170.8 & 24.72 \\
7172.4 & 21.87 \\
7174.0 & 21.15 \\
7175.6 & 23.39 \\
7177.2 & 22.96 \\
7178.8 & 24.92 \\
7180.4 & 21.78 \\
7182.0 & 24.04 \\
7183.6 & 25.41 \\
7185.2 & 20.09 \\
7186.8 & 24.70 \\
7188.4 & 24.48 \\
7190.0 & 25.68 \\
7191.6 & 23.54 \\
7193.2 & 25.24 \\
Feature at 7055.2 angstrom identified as [N II]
